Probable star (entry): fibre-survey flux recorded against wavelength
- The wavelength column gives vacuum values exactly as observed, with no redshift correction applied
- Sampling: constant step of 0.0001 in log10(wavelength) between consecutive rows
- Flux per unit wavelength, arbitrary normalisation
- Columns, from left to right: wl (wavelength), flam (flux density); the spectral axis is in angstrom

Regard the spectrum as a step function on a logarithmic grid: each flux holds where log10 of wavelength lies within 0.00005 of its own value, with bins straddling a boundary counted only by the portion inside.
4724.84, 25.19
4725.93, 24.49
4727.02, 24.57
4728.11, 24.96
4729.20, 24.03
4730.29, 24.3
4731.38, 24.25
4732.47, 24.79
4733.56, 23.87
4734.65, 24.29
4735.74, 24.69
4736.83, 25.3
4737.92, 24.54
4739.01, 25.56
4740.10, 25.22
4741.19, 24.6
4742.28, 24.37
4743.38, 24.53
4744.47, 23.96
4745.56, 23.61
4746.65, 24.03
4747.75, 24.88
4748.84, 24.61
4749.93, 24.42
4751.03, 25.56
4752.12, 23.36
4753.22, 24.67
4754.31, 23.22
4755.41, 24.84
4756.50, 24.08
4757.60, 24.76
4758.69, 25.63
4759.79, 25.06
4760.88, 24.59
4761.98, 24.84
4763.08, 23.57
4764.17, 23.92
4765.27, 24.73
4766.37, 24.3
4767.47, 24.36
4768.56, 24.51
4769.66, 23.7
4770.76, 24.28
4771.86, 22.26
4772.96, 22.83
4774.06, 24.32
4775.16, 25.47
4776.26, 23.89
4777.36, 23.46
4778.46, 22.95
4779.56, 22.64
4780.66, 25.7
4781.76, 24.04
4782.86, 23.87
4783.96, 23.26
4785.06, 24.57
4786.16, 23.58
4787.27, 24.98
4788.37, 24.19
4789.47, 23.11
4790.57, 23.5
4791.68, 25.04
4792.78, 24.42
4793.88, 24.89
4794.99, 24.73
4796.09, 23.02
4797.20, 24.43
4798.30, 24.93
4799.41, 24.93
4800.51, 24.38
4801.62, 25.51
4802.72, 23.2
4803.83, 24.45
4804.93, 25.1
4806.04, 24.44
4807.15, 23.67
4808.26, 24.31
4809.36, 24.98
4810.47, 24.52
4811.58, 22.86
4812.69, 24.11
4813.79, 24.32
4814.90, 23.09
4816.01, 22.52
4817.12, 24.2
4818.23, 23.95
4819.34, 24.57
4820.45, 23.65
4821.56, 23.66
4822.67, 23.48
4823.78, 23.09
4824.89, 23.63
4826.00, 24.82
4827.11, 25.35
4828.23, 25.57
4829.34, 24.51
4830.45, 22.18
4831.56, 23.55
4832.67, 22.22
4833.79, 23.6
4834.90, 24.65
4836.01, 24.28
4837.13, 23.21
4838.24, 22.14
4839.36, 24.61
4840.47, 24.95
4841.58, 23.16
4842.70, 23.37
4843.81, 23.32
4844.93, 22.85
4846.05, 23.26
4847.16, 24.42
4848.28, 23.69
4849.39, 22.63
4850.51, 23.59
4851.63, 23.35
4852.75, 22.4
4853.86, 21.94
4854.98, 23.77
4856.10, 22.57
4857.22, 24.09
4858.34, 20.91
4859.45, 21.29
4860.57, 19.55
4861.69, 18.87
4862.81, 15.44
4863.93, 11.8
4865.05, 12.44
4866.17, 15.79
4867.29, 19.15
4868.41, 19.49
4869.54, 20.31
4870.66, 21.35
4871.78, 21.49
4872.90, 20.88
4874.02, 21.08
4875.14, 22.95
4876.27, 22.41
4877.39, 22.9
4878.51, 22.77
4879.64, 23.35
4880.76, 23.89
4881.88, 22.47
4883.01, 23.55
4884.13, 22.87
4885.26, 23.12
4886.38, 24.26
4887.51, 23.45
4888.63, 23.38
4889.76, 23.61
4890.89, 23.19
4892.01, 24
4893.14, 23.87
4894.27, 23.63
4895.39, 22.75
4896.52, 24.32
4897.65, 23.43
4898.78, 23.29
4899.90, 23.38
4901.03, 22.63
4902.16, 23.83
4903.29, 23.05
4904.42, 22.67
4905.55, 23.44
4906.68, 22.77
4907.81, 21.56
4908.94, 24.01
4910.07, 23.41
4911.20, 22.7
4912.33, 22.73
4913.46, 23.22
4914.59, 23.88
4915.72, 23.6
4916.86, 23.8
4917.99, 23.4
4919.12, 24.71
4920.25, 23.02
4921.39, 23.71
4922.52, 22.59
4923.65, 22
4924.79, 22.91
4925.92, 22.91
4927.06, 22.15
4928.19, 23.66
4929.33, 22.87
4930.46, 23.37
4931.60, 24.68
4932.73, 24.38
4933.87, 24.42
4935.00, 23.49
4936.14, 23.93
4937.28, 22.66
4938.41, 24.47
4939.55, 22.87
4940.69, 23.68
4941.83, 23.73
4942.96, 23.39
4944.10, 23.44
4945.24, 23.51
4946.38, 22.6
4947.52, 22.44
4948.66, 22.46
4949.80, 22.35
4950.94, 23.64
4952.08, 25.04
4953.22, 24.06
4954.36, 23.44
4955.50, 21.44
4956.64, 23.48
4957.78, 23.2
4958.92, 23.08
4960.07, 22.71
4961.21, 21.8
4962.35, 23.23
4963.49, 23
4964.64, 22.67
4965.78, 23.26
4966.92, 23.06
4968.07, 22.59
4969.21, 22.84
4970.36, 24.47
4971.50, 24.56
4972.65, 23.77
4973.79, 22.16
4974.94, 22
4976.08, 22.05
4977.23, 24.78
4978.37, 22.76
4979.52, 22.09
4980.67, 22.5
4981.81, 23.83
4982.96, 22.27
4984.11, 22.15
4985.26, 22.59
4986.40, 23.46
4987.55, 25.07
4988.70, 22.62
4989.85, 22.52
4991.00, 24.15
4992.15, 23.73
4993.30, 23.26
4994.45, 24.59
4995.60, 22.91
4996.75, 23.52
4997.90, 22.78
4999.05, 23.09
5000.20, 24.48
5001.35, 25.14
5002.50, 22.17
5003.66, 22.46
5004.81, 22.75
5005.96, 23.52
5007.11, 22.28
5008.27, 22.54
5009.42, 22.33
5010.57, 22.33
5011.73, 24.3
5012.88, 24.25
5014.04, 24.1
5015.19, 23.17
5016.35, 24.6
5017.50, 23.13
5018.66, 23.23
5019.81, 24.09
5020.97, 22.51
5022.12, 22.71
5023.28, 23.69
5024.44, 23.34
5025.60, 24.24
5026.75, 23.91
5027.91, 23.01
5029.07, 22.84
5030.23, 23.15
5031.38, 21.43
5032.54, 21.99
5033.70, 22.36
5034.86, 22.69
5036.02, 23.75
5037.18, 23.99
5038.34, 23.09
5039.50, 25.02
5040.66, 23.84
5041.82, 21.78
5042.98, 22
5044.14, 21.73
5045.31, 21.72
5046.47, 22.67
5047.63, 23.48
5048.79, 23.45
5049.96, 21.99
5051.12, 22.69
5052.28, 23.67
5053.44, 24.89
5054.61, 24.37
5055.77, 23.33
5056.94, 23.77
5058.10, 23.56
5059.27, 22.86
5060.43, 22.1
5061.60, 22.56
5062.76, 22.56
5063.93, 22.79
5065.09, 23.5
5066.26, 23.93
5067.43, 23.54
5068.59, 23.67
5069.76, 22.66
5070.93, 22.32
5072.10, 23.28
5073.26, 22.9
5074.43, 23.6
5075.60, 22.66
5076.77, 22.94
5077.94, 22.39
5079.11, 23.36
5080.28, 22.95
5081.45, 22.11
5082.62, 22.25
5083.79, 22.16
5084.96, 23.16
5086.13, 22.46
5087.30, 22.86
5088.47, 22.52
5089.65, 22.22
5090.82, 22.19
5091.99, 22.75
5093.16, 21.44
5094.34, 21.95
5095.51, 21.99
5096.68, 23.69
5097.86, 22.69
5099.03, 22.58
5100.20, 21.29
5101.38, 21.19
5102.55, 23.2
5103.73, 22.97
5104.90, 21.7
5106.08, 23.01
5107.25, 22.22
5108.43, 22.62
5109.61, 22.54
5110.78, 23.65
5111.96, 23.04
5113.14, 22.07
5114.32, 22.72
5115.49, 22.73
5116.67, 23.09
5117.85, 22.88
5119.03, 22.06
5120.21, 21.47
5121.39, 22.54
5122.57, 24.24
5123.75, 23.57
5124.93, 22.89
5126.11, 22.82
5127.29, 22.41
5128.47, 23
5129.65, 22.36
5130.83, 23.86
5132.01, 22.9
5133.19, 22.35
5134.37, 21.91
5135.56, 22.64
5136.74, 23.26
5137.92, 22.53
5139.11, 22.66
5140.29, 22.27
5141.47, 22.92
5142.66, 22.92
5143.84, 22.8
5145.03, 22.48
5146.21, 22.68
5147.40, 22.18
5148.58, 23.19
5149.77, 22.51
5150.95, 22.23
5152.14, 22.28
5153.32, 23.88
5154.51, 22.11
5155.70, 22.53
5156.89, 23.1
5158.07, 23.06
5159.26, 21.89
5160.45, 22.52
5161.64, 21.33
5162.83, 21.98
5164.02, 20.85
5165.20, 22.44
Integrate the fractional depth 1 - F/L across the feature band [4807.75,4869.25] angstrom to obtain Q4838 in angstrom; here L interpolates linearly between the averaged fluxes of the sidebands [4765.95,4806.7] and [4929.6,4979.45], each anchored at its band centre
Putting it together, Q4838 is 3.5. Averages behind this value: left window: 24.1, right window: 23.3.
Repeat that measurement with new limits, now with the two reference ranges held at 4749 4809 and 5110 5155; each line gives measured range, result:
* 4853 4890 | 4.2 angstrom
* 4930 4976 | 0.5 angstrom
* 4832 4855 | 0.5 angstrom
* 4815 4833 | 0.2 angstrom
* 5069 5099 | 0.4 angstrom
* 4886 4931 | 0.8 angstrom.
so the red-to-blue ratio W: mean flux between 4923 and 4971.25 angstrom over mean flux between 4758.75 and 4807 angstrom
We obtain 0.96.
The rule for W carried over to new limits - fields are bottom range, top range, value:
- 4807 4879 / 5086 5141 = 1.01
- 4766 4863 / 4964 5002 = 0.98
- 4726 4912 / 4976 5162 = 0.98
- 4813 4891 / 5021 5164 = 1.01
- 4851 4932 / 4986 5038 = 1.05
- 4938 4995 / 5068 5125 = 0.98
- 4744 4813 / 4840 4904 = 0.91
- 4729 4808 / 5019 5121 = 0.94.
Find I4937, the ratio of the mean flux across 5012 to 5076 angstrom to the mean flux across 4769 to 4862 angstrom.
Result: 0.98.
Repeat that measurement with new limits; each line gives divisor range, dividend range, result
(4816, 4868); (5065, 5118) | 1.01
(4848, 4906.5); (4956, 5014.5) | 1.06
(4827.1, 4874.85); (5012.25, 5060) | 1.07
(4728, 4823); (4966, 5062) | 0.96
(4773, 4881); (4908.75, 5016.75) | 1.01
